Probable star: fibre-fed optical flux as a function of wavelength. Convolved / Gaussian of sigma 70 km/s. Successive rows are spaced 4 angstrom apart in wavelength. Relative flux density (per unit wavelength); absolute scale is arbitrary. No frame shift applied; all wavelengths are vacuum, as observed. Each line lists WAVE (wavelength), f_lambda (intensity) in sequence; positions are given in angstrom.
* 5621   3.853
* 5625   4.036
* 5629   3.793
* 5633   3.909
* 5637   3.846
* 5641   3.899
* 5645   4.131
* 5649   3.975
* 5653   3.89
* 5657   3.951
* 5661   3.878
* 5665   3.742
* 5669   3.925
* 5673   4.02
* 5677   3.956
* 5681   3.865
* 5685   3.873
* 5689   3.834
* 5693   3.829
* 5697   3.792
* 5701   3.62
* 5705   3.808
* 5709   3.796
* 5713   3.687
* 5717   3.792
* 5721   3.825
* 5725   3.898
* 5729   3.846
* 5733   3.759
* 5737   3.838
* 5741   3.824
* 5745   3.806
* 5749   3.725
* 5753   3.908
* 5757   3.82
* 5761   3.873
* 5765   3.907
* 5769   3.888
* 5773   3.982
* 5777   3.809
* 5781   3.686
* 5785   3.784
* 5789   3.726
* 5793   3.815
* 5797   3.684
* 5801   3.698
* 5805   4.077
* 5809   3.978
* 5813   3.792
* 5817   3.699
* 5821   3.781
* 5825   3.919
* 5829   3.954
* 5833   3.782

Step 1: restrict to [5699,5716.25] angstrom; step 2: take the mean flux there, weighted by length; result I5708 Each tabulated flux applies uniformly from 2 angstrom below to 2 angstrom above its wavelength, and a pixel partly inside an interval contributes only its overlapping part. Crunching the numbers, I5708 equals 3.73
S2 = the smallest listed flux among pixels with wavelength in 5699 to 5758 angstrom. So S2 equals 3.62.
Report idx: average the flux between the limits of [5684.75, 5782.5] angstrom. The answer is 3.82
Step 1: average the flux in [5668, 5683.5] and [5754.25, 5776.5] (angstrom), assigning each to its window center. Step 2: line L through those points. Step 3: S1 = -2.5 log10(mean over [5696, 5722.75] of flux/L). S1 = 0.05 mag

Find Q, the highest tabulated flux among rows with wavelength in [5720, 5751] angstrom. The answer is 3.898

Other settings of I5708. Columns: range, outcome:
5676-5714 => 3.81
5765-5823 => 3.82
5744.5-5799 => 3.82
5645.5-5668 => 3.91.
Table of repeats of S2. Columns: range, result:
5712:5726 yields 3.687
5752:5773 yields 3.82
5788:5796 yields 3.726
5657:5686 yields 3.742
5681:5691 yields 3.834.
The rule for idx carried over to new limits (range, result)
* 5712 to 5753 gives 3.81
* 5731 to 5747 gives 3.81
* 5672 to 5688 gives 3.92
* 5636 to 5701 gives 3.89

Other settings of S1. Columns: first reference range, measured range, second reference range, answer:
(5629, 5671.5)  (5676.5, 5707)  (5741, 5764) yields 0.02 mag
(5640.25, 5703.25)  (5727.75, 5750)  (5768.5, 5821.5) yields 0.01 mag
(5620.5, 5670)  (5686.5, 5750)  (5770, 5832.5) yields 0.02 mag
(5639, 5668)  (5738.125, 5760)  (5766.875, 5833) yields 0.01 mag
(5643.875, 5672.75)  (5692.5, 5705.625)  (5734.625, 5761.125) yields 0.04 mag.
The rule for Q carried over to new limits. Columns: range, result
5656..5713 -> 4.02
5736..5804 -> 3.982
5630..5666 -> 4.131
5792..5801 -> 3.815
